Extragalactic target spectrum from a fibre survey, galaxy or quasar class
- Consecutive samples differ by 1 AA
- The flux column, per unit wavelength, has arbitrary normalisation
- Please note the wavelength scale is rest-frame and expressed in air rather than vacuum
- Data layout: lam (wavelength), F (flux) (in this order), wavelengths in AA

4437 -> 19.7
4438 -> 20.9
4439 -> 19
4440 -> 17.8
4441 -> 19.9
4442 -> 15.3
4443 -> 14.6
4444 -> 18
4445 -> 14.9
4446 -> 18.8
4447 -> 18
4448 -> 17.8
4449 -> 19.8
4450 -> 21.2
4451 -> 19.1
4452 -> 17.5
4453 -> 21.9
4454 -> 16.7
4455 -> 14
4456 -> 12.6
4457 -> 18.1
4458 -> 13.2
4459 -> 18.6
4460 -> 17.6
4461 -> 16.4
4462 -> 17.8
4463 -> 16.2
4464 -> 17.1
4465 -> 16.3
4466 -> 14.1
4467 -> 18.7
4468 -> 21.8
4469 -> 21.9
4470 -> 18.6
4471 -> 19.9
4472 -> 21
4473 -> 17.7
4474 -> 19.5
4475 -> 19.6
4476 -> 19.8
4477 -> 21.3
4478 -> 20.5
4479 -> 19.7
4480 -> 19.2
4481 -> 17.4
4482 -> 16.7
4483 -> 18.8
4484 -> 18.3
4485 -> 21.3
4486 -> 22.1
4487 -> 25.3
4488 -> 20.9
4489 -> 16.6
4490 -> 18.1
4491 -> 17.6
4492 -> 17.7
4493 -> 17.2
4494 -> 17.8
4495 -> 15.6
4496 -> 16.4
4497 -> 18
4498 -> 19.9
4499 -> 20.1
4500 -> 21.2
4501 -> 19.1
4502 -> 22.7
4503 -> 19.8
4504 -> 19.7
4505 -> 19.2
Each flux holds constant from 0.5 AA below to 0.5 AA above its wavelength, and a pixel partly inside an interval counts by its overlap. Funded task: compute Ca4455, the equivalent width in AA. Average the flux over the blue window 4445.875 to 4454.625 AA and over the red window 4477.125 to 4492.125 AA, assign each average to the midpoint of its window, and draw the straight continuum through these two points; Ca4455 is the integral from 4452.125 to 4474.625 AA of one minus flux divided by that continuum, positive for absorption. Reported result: 1.65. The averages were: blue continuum 18.9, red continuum 19.4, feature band 17.7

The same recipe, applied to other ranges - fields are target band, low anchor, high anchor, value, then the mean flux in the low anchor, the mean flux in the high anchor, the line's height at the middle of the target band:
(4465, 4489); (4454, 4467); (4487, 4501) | -3.2 AA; 16.1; 18.5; 17.3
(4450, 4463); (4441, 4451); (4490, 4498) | 0.5 AA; 17.8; 17.4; 17.7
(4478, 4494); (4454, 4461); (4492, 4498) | -2.1 AA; 15.8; 17.3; 16.9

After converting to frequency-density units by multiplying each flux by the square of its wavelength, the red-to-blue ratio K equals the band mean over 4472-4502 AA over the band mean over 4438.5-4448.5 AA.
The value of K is 1.12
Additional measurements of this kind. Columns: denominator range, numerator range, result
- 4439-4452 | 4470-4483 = 1.09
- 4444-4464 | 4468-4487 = 1.15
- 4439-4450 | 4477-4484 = 1.08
